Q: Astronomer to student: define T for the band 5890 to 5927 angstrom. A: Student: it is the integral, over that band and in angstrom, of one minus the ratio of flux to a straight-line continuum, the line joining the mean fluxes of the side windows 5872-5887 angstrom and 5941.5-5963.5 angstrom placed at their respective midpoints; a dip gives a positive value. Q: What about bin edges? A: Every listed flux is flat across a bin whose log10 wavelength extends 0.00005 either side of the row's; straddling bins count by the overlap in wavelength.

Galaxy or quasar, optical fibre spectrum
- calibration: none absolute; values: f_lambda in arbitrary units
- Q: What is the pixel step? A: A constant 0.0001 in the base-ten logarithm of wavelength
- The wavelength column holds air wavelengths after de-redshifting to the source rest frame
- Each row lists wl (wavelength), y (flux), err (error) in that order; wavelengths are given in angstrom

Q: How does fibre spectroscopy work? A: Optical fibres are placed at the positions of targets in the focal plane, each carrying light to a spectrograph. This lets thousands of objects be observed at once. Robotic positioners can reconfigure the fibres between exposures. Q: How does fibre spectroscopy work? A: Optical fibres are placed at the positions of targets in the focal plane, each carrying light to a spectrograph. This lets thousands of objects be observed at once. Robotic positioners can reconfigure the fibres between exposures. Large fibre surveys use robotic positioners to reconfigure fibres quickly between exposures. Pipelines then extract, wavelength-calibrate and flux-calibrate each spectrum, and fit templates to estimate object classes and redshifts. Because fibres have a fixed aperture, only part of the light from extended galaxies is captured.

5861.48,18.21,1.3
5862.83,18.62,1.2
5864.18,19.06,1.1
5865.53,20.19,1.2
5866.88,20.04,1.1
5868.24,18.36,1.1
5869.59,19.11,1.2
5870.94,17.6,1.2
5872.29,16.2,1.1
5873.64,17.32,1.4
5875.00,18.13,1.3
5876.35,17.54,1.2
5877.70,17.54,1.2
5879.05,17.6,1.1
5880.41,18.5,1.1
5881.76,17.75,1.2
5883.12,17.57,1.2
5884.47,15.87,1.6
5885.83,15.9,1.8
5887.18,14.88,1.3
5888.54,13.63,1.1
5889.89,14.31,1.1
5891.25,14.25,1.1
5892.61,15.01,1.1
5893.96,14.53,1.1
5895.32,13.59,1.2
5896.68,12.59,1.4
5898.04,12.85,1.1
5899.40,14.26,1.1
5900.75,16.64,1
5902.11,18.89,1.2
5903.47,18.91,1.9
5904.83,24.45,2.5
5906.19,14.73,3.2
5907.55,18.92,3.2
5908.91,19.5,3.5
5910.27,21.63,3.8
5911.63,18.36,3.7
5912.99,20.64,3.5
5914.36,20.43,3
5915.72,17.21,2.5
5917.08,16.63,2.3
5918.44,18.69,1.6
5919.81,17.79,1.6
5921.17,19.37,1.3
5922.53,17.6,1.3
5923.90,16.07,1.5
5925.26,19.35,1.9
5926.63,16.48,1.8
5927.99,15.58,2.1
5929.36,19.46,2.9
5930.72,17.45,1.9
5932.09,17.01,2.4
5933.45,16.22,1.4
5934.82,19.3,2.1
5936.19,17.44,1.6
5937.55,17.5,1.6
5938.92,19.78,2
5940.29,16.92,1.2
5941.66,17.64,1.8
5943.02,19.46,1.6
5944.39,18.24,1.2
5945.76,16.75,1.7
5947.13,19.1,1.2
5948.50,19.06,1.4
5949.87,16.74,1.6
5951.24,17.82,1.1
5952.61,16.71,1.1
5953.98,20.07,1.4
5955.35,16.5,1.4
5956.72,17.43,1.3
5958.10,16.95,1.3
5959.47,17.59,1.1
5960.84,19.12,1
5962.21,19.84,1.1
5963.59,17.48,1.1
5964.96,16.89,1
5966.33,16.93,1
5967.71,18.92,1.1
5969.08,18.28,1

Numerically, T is 0.4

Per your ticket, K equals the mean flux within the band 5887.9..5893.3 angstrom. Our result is 14.3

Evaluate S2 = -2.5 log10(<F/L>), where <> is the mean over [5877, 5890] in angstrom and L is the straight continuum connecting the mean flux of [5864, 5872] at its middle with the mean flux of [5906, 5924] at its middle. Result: 0.14 mag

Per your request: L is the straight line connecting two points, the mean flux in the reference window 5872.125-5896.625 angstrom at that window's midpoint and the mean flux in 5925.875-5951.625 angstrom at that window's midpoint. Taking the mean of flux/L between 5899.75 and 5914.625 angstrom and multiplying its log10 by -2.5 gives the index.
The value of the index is -0.15 mag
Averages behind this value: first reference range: 16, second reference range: 17.8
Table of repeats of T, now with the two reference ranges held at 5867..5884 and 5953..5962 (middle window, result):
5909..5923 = -0.8 angstrom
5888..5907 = 2.4 angstrom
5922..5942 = 0.4 angstrom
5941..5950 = -0.1 angstrom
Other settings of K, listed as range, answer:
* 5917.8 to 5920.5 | 18.2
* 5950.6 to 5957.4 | 17.7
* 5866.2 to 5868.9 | 19.1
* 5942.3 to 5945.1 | 18.9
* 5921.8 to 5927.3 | 17.4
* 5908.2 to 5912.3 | 19.8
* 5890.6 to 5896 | 14.3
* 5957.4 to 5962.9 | 18.4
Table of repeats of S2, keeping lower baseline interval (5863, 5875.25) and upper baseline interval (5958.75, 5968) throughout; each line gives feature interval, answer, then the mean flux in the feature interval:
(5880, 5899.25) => 0.219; 15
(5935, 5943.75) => -0.002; 18.2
